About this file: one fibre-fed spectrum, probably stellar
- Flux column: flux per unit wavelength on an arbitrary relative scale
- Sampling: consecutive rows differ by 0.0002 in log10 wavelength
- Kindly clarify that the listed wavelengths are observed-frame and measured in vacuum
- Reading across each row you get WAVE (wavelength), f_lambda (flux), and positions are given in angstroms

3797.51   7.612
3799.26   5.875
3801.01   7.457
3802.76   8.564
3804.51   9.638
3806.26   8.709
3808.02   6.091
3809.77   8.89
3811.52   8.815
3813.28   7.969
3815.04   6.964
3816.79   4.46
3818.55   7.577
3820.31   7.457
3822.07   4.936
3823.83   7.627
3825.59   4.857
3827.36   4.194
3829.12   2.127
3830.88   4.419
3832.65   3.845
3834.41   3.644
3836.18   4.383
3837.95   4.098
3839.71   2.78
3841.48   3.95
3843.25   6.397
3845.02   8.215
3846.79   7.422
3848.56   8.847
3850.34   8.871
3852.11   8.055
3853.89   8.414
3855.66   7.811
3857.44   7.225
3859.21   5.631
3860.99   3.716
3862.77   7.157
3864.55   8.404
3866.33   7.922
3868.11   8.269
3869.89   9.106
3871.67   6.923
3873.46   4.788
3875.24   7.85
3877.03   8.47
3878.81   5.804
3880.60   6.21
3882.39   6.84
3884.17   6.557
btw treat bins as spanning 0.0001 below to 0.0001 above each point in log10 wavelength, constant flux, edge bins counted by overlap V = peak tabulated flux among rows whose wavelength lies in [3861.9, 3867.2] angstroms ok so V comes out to 8.404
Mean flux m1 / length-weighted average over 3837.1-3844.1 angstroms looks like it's 4.3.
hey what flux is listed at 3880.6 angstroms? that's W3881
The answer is 6.21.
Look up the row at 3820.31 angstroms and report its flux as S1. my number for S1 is 7.457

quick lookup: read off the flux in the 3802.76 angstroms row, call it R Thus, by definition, 8.564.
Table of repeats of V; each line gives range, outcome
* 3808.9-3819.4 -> 8.89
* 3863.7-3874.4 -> 9.106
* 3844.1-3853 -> 8.871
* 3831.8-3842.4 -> 4.383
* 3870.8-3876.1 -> 7.85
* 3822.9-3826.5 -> 7.627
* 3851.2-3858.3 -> 8.414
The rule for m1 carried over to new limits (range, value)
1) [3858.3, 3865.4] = 6.22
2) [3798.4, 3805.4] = 7.9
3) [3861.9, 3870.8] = 8.18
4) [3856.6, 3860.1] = 6.43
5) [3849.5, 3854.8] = 8.44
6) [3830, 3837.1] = 4.07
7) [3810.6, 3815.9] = 7.92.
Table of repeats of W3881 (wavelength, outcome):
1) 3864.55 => 8.404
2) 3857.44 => 7.225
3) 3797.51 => 7.612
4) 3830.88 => 4.419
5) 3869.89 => 9.106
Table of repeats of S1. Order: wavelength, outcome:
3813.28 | 7.969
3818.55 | 7.577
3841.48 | 3.95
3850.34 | 8.871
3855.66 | 7.811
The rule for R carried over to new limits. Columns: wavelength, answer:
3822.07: 4.936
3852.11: 8.055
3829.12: 2.127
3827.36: 4.194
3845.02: 8.215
